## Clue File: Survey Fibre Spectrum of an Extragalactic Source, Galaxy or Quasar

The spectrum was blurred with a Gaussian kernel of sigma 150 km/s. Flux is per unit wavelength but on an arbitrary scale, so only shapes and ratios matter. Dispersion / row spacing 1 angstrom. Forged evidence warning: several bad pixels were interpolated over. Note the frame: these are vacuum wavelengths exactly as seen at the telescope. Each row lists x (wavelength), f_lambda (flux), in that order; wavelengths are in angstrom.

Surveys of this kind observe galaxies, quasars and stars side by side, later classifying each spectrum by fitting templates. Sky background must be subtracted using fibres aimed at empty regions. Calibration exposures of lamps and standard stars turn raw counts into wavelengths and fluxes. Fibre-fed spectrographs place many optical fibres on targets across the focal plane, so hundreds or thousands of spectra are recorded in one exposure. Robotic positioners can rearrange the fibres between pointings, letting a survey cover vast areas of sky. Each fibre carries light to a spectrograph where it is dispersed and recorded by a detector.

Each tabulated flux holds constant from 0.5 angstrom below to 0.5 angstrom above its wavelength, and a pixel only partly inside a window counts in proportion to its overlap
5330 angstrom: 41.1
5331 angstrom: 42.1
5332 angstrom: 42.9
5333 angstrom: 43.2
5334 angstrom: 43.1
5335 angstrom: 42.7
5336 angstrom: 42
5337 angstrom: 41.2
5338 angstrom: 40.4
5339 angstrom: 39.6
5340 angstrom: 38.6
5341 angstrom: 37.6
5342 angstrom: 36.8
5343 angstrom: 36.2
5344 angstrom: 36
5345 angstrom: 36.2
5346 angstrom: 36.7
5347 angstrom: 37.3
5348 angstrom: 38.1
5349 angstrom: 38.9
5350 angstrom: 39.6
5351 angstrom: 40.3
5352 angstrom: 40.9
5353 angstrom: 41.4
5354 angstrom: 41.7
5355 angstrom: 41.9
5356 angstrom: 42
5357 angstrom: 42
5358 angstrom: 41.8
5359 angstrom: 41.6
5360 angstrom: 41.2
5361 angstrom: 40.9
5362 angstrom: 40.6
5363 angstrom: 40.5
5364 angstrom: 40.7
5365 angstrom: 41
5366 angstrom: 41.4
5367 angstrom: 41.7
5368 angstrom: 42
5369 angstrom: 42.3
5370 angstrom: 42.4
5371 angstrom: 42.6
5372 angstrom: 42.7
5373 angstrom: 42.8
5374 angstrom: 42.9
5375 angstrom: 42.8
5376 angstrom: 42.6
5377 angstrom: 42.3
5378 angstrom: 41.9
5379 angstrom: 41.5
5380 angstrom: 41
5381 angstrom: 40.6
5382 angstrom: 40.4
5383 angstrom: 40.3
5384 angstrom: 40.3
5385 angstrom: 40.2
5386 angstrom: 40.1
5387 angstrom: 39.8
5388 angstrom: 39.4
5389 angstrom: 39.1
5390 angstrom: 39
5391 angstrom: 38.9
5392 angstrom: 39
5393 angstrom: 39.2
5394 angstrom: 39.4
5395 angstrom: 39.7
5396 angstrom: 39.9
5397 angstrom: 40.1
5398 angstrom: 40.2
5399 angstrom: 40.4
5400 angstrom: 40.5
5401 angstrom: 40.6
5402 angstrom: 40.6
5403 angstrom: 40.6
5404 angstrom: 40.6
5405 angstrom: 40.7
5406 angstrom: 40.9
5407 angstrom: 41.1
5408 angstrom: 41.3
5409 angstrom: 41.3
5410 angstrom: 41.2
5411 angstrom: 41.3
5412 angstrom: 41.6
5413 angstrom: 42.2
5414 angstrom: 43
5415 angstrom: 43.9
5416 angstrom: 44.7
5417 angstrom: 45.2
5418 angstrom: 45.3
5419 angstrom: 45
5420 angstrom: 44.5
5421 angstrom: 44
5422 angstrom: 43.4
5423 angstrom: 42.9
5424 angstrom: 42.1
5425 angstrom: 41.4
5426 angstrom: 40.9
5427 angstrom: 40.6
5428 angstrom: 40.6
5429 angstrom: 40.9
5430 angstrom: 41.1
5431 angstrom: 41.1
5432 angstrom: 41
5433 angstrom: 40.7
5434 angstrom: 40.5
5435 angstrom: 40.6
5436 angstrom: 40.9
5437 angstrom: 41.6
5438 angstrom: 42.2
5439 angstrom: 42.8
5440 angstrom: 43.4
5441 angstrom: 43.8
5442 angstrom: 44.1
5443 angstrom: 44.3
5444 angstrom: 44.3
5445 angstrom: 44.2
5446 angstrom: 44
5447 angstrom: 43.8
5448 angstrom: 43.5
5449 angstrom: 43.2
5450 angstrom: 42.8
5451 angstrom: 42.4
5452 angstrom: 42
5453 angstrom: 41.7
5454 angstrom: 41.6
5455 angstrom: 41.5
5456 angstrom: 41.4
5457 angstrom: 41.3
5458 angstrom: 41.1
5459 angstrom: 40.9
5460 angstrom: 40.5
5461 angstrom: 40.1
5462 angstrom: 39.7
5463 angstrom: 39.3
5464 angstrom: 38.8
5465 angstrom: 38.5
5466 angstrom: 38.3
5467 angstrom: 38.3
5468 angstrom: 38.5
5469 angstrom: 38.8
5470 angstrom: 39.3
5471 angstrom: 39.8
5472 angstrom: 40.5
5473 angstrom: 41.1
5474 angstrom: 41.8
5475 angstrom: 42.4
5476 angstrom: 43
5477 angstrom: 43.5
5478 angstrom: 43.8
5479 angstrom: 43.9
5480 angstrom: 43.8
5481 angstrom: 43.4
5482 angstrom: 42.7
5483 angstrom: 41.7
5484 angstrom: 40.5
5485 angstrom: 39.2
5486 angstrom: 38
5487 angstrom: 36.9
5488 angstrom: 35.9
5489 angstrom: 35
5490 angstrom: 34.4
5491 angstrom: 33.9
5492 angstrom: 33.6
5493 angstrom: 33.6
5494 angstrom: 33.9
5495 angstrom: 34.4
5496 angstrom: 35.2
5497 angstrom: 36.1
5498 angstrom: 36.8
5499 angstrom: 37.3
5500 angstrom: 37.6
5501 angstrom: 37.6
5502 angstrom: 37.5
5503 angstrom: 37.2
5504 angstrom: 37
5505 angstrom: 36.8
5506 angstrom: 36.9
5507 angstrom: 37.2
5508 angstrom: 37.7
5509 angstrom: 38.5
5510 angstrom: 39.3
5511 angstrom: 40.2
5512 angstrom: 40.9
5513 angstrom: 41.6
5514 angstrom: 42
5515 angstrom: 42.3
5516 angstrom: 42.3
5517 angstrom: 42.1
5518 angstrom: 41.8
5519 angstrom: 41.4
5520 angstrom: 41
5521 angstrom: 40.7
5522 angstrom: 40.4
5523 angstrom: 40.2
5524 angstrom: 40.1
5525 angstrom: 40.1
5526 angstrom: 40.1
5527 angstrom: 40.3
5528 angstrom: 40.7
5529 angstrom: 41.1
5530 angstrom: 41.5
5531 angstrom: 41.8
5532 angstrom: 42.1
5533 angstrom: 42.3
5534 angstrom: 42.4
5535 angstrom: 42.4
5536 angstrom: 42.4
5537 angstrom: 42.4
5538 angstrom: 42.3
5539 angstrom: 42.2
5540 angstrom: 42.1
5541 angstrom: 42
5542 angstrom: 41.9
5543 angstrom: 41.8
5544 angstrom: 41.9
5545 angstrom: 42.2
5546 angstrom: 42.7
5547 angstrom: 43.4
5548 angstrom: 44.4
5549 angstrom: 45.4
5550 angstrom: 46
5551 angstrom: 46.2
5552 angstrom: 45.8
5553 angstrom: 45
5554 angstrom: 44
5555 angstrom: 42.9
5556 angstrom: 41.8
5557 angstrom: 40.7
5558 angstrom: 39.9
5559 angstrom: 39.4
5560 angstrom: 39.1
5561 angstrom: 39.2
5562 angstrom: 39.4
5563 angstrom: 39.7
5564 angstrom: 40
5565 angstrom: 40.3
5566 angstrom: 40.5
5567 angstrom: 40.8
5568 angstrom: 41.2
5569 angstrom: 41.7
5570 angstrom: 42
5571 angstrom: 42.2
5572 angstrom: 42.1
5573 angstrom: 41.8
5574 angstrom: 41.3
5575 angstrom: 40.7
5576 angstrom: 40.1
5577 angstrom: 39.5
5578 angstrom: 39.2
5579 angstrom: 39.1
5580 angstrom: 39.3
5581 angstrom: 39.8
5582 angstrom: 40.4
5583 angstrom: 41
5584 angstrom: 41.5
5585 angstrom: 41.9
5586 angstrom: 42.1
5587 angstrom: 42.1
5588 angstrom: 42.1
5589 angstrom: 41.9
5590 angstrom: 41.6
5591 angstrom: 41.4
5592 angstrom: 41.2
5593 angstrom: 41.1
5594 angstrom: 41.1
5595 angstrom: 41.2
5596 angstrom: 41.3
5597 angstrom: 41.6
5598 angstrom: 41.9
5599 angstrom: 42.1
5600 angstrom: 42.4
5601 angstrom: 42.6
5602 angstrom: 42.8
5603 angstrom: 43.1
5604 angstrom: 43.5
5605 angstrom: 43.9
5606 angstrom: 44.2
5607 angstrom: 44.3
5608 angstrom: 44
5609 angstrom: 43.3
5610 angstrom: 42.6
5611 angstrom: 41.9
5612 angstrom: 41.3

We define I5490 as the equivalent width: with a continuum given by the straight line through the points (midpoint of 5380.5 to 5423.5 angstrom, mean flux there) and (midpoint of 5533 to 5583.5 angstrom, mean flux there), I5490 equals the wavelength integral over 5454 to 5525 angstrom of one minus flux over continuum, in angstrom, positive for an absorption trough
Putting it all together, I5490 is 3.65 angstrom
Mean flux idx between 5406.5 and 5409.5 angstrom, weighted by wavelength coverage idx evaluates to 41.2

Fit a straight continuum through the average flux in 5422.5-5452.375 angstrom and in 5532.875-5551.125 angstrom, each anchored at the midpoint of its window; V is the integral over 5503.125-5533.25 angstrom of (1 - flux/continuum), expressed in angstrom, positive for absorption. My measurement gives 1.7 angstrom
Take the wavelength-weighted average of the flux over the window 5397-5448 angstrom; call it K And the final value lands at 42.2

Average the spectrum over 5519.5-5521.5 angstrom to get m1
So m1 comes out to 40.9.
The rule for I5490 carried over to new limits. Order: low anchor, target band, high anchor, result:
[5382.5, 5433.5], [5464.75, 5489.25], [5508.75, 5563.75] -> 0.6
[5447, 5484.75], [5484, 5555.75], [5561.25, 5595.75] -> 1.7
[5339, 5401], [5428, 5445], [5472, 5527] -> -1.0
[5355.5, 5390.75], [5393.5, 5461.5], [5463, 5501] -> -3.3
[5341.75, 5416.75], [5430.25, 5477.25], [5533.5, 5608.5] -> -0.3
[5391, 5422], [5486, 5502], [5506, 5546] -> 2.2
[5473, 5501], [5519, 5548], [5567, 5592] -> -1.3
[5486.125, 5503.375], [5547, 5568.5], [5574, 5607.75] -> -1.3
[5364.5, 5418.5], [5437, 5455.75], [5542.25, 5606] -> -0.7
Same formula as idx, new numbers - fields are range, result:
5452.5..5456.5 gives 41.5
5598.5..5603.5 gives 42.6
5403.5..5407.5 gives 40.8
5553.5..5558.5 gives 41.9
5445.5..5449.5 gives 43.6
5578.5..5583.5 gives 39.9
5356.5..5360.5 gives 41.7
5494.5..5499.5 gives 36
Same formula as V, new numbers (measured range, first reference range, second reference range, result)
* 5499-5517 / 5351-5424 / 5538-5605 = 1.1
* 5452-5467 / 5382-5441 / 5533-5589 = 0.4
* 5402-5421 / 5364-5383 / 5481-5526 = -0.7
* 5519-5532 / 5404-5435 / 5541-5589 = 0.3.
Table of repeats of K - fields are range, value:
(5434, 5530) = 40.1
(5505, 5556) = 41.7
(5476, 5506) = 38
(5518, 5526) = 40.6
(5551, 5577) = 41.3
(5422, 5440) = 41.4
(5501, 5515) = 38.8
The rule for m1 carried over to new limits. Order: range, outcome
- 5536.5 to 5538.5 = 42.3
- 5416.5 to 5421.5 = 44.8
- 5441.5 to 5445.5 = 44.2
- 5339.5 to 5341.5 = 38.1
